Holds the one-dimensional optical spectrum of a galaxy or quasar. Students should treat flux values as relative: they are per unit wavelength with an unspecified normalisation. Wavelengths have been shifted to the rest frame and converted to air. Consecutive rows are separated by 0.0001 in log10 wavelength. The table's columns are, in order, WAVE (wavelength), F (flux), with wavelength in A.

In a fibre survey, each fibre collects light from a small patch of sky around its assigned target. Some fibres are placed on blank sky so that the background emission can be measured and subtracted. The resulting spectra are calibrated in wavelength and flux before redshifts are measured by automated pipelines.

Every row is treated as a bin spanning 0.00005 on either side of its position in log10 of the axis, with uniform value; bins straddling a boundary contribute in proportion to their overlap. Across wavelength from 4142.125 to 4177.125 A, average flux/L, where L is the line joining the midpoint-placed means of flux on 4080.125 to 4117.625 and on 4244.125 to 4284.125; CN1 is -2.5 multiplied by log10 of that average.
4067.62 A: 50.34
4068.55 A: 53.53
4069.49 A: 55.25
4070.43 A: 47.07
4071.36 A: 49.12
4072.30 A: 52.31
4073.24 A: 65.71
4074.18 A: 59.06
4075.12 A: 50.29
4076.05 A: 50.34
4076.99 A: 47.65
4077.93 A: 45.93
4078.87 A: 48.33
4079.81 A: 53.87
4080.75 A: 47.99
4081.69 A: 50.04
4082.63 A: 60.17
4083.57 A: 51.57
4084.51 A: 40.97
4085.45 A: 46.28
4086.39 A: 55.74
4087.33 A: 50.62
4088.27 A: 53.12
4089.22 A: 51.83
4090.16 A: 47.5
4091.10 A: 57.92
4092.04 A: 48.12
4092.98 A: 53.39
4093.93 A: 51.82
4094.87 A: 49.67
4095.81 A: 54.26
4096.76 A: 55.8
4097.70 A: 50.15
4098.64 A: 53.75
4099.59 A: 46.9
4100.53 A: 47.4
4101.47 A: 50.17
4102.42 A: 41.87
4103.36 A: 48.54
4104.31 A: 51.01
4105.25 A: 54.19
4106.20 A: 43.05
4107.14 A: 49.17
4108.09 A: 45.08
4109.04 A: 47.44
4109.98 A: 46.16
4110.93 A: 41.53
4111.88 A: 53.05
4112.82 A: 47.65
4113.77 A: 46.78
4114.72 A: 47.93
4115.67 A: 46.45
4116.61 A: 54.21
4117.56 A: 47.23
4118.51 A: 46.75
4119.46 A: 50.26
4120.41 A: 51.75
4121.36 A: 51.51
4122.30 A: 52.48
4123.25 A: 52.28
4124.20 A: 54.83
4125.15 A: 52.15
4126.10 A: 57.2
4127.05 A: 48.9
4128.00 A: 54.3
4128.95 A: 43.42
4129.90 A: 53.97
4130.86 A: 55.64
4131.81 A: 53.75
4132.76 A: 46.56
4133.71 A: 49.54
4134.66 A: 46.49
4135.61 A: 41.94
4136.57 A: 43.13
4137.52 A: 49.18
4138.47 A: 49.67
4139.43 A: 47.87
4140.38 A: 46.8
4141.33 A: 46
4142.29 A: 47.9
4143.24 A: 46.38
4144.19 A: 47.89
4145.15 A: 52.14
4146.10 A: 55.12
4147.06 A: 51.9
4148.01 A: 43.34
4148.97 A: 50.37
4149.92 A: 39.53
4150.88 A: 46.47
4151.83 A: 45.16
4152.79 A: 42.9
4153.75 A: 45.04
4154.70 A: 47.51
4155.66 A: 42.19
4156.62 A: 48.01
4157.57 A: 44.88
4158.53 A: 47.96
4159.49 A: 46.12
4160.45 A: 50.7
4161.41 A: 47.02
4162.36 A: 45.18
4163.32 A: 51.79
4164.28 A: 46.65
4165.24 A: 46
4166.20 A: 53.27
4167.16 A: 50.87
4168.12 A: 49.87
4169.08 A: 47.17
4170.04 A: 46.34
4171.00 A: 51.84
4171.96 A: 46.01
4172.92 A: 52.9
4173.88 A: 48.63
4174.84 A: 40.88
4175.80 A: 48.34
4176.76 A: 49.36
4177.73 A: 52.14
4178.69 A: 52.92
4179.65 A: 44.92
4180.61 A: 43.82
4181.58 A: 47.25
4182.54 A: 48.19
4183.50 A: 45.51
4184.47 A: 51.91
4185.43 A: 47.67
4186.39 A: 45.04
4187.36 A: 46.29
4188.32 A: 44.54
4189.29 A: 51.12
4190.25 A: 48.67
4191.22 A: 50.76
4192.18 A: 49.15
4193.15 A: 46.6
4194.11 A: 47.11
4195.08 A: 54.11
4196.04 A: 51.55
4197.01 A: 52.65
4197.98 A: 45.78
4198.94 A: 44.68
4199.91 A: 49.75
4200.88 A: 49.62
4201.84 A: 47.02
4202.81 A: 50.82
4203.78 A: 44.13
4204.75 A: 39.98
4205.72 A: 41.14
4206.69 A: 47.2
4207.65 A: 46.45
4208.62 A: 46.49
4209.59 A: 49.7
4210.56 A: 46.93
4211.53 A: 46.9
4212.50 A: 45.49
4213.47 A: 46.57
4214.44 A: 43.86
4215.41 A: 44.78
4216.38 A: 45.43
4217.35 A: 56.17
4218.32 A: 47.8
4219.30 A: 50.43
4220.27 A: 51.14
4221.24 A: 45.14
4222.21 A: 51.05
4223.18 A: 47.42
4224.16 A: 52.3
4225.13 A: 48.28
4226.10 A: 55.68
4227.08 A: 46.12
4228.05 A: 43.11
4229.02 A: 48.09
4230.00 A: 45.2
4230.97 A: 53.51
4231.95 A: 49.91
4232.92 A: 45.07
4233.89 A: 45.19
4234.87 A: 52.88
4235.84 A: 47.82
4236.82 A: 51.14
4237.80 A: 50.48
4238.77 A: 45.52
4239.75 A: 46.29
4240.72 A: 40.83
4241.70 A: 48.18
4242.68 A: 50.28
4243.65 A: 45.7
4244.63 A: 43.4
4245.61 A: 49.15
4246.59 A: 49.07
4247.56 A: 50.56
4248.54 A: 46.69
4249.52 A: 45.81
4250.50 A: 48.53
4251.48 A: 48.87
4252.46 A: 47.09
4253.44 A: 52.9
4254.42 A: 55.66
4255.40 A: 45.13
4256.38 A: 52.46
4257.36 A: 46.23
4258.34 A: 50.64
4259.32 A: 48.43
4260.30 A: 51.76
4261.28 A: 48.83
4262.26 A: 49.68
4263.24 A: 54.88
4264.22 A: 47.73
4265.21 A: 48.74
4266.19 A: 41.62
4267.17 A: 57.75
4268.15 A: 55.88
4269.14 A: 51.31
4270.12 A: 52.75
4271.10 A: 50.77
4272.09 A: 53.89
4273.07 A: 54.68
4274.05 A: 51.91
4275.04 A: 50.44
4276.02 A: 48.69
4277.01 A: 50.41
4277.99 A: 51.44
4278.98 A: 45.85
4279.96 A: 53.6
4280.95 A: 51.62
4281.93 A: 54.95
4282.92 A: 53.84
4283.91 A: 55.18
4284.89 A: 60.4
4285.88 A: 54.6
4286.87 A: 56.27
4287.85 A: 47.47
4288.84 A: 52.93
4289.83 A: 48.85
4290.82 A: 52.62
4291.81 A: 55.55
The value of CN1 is 0.05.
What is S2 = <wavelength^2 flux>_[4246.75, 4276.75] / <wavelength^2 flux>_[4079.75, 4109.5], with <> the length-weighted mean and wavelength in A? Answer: 1.09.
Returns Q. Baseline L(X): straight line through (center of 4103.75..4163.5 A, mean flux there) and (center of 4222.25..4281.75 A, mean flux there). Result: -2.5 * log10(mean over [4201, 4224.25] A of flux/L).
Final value 0.04 mag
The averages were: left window 48.4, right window 49.4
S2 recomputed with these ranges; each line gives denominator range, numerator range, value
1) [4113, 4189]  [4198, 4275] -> 1.05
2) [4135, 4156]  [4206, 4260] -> 1.07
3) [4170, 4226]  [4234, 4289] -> 1.08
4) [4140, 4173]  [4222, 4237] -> 1.06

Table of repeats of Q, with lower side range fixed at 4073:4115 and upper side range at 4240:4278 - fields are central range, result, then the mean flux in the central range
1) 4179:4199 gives 0.04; 48.1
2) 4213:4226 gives 0.02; 48.7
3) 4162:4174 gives 0.02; 49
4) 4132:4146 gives 0.05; 47.6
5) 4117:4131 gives -0.03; 51.4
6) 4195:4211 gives 0.05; 47.4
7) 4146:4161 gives 0.08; 46.5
